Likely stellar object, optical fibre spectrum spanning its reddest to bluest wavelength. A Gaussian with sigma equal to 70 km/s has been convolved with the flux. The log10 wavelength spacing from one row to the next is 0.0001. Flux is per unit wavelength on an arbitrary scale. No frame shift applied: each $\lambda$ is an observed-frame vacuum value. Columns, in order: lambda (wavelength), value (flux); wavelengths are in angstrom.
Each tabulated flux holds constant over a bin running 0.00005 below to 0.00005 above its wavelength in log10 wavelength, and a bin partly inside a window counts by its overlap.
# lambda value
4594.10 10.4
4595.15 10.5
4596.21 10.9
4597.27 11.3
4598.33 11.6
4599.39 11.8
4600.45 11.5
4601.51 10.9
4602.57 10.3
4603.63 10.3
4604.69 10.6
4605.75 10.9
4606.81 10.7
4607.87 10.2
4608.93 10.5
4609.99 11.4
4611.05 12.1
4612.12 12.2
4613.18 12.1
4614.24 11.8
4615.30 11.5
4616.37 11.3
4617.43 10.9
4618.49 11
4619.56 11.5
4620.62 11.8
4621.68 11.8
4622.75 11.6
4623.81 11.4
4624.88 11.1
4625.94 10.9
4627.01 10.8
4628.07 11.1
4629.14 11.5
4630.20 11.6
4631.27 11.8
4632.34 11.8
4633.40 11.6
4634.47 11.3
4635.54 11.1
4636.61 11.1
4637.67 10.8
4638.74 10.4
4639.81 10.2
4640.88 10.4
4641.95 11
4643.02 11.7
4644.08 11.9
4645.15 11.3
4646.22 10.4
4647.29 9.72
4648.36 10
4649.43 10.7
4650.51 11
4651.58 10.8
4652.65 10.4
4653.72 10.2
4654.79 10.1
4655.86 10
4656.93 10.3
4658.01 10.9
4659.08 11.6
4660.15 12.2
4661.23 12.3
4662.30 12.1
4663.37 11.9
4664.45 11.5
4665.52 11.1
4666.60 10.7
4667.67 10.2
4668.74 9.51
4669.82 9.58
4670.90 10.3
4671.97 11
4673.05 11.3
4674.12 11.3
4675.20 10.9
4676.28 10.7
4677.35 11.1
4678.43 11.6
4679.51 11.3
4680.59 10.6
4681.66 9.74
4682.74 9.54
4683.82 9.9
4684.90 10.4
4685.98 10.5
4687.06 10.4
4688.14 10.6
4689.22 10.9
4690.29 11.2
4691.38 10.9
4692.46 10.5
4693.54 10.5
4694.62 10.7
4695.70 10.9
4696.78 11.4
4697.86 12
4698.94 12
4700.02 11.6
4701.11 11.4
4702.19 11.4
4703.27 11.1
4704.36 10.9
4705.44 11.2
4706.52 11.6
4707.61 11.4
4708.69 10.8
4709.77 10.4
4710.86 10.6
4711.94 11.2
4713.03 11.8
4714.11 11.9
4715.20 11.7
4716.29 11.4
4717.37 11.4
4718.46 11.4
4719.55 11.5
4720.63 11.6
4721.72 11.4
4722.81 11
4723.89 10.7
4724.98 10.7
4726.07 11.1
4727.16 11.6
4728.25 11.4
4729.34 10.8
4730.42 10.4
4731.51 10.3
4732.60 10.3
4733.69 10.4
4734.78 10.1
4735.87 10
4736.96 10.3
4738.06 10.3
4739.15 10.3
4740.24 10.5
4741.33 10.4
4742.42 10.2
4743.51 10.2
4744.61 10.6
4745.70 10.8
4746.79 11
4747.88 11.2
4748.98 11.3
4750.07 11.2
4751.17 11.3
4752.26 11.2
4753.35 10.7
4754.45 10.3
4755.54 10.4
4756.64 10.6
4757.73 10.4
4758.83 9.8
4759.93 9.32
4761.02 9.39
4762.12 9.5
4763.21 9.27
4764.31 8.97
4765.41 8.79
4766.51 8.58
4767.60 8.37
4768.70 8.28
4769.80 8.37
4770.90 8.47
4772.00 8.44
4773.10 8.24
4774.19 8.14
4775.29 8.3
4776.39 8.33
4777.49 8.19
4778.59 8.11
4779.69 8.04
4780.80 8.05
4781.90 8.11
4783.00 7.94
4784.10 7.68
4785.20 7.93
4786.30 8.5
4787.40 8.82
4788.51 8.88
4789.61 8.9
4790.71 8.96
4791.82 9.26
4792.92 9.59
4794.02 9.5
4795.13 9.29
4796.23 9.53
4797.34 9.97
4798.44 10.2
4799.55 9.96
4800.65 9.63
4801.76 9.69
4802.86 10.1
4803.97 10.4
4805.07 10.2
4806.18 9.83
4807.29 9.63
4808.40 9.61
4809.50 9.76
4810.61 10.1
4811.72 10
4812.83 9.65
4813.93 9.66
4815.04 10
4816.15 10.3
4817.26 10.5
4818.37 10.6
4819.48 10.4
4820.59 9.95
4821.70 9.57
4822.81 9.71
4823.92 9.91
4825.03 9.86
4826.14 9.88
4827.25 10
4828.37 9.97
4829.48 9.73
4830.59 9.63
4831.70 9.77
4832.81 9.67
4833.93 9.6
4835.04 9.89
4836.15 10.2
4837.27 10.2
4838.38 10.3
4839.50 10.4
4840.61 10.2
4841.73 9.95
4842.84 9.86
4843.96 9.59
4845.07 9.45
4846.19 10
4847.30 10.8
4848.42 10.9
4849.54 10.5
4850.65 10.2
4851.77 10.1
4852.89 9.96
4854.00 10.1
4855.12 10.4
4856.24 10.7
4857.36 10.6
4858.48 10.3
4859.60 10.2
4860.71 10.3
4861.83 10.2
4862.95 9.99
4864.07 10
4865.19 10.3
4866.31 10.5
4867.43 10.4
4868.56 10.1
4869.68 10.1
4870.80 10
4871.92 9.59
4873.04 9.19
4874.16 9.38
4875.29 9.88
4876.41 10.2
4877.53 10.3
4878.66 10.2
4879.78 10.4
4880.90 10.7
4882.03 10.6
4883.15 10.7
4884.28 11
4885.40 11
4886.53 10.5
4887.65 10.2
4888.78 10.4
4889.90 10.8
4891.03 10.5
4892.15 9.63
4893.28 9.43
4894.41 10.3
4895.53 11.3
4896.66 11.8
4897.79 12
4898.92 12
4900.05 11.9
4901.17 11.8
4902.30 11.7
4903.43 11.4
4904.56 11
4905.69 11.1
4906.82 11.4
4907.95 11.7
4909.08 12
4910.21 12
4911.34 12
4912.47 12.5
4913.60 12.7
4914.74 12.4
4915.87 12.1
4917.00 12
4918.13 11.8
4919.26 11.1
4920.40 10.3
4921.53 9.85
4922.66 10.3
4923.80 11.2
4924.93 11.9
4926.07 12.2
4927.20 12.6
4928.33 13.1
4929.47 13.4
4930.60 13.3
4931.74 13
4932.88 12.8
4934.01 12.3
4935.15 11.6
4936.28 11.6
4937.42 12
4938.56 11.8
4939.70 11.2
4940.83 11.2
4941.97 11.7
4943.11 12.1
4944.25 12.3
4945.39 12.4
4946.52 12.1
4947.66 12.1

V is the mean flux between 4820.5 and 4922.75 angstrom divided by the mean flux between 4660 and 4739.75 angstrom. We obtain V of 0.96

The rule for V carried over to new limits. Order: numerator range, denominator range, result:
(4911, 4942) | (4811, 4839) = 1.20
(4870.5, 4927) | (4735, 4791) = 1.17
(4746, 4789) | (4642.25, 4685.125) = 0.85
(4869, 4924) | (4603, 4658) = 0.99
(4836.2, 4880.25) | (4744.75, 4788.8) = 1.10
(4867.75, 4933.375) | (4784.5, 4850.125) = 1.14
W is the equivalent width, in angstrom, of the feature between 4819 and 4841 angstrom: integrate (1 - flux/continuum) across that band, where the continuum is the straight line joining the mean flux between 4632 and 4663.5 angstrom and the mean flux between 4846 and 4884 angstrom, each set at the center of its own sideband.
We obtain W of 0.9 angstrom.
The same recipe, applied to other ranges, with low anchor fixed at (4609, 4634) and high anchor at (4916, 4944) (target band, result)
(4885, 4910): 1.5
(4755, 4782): 6.6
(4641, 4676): 2.0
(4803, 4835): 4.9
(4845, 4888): 5.5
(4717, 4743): 1.9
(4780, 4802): 5.1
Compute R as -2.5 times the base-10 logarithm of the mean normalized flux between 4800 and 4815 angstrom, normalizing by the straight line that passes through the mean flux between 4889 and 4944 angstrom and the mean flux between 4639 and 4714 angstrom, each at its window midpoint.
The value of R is 0.15 mag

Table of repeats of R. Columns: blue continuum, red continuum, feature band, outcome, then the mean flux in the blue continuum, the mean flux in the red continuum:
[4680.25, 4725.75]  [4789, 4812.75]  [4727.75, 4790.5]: 0.08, 11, 9.72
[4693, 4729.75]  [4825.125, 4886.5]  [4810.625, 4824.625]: 0.04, 11.3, 10.1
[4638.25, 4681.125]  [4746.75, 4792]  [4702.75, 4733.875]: -0.12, 10.9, 9.15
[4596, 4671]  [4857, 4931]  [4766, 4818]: 0.21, 11.1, 11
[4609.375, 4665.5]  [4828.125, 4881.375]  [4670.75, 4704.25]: 0.00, 11.2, 10.1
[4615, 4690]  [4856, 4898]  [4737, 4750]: 0.01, 10.9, 10.3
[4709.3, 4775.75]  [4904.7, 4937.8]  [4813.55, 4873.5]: 0.12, 10.3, 11.9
